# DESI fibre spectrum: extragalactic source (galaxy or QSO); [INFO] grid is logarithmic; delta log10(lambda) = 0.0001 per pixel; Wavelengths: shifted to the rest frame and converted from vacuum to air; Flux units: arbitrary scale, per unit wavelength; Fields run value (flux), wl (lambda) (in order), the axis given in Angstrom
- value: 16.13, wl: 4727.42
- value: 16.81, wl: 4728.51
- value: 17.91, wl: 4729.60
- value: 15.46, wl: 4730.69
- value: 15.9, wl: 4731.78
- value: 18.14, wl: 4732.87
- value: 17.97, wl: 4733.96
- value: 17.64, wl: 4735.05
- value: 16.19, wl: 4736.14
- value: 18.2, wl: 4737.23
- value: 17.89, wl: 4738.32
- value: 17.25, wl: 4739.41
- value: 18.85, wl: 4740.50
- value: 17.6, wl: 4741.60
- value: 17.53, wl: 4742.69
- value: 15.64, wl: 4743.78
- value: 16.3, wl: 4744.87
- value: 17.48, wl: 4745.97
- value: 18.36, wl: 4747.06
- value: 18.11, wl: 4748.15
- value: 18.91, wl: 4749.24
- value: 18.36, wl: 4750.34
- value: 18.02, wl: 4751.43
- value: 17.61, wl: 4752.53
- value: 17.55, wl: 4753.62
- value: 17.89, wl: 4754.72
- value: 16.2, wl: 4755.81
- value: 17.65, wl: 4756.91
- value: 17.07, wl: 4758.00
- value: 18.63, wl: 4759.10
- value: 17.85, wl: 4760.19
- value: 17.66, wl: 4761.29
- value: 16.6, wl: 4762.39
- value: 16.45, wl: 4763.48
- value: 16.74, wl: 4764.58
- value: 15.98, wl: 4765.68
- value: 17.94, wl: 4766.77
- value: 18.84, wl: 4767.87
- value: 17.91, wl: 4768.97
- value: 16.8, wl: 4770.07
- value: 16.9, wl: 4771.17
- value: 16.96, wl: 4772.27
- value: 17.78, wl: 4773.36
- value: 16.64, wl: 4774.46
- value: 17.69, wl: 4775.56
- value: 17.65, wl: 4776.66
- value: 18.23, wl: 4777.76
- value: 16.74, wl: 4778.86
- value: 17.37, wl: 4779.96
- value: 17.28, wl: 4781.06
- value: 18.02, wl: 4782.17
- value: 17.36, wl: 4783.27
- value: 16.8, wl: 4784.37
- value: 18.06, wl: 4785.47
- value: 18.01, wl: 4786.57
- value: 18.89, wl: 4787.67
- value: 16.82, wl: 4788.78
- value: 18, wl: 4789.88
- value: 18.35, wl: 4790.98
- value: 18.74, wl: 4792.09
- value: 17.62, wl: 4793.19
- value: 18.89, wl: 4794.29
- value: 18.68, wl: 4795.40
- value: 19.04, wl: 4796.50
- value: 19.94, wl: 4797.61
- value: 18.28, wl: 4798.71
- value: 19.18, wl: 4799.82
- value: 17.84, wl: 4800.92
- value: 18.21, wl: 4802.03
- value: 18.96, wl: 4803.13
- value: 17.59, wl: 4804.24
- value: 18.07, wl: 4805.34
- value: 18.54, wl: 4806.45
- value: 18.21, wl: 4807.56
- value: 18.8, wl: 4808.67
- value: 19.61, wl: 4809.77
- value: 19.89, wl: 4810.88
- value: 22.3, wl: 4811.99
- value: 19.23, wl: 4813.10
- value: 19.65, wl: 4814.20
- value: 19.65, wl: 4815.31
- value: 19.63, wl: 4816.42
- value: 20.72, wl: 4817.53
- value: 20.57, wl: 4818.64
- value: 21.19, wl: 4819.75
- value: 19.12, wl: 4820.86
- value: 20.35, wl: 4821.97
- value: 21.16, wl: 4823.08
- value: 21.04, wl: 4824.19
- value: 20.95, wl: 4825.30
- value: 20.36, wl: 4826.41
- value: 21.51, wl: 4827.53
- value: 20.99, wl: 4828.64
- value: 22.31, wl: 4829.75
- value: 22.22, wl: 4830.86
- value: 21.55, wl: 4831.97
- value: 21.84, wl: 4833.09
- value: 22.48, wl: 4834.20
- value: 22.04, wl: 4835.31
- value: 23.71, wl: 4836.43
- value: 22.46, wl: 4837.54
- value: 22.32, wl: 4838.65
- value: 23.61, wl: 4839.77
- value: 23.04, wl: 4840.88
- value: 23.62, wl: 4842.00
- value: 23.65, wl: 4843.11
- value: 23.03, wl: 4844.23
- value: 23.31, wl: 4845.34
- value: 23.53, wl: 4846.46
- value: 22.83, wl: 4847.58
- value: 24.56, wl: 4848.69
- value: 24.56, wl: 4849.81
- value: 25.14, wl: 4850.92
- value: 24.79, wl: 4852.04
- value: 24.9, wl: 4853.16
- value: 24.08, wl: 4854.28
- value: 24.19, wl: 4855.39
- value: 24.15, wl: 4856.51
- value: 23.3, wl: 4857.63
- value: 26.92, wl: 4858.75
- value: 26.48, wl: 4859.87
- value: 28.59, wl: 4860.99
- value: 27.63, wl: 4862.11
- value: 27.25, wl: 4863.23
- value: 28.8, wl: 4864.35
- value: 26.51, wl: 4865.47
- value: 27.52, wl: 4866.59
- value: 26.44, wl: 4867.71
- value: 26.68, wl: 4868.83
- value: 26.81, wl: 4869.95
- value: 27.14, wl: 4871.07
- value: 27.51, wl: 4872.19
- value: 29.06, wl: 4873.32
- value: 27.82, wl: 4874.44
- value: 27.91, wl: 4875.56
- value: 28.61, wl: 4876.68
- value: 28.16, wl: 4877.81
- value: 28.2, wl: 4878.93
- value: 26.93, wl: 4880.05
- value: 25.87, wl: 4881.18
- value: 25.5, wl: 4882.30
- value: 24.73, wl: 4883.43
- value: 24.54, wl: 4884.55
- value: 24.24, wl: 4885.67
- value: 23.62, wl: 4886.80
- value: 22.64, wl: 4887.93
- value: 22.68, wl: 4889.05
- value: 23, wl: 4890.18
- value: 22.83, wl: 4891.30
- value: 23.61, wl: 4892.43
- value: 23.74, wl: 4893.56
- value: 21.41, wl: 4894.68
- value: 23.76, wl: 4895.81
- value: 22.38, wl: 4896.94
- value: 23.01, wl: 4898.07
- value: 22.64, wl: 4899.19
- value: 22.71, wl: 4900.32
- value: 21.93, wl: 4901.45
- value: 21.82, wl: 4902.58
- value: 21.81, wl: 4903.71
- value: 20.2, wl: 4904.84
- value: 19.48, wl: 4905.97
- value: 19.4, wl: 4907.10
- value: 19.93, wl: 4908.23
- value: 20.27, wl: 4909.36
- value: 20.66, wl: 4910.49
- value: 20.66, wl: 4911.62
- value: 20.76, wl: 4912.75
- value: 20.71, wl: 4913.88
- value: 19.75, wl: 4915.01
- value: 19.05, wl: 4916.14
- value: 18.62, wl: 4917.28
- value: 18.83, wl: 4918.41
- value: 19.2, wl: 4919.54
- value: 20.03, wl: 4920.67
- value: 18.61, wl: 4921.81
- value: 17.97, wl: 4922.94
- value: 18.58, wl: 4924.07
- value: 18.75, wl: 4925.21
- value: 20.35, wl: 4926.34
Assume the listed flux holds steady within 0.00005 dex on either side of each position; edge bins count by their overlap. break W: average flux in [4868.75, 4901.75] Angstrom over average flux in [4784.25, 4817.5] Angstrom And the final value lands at 1.33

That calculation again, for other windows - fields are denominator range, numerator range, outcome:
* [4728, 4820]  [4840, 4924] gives 1.32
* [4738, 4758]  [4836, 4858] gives 1.35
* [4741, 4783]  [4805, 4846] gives 1.21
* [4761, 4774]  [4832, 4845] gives 1.33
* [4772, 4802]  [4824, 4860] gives 1.29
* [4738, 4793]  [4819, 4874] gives 1.37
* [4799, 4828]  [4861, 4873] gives 1.39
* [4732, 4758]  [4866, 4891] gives 1.49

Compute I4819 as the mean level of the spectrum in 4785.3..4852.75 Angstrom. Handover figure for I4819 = 20.7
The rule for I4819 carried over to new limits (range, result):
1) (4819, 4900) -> 24.2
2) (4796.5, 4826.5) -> 19.6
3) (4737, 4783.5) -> 17.5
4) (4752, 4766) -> 17.2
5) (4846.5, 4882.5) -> 26.4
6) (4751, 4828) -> 18.4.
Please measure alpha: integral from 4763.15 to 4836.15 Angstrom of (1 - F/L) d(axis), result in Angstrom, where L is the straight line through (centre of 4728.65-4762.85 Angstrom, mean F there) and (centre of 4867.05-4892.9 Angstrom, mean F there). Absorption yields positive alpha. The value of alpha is 6.6 Angstrom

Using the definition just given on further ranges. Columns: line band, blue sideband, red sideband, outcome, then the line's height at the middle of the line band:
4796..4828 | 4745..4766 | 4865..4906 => 1.59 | 20.7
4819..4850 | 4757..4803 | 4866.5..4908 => -1.55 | 21.2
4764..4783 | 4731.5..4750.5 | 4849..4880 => 2.45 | 20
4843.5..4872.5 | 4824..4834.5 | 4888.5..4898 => -4.53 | 22.1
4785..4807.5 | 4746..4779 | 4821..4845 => 1.50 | 19.7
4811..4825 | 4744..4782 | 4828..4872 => 0.98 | 21.9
